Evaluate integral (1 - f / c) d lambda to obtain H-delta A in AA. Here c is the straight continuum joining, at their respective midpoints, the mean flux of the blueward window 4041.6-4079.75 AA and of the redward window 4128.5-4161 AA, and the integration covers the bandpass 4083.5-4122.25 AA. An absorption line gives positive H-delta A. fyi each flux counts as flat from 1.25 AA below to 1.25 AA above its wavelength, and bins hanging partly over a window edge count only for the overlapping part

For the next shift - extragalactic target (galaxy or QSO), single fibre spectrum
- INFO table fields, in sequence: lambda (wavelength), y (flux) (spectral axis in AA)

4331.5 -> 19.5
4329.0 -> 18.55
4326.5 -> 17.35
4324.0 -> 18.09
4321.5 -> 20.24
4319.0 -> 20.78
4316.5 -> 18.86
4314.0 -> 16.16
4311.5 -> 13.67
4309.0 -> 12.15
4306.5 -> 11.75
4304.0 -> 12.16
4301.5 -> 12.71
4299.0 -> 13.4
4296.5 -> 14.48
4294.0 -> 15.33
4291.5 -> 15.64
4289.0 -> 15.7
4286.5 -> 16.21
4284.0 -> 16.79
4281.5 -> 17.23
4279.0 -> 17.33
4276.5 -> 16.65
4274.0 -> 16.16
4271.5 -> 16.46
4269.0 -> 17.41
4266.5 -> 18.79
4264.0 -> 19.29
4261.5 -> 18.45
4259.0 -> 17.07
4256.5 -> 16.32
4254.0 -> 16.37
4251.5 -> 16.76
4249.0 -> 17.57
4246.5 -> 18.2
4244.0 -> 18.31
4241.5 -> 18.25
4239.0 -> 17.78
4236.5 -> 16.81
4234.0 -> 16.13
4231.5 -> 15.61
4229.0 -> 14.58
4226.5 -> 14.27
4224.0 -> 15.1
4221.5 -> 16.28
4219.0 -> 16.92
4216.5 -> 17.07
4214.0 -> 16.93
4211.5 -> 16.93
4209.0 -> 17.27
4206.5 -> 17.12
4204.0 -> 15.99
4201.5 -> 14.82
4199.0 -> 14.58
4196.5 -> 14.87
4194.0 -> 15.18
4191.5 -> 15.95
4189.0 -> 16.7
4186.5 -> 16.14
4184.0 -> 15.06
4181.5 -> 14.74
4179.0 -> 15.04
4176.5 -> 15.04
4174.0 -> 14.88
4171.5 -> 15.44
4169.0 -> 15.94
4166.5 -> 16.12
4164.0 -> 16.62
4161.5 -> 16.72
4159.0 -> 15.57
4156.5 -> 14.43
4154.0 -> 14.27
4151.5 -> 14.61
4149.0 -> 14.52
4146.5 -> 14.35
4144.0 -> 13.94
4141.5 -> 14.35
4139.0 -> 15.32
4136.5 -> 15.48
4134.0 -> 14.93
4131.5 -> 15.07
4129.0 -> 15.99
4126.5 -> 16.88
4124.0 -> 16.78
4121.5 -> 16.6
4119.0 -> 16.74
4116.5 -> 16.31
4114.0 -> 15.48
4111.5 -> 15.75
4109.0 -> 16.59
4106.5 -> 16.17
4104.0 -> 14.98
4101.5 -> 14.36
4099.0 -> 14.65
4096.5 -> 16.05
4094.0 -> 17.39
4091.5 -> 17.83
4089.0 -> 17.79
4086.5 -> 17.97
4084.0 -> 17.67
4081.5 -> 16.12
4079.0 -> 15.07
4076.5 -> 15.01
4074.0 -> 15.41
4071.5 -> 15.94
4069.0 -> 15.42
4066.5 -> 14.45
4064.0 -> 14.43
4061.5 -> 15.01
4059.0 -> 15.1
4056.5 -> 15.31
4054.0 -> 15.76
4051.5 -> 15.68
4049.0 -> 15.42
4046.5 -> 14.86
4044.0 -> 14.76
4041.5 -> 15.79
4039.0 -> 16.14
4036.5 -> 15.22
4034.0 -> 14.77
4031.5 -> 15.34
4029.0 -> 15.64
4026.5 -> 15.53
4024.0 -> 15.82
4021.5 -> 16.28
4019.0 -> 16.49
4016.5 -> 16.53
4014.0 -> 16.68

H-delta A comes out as -3.5 AA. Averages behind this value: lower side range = 15.2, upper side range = 14.8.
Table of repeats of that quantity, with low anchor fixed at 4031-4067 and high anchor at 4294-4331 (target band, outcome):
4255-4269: -1.98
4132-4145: 0.49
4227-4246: -1.34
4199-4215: -0.81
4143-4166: 0.60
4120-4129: -0.74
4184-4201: 0.04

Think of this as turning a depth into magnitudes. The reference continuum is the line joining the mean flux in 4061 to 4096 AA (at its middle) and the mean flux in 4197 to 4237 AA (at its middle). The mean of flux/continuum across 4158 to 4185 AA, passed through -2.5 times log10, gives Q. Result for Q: 0.03 mag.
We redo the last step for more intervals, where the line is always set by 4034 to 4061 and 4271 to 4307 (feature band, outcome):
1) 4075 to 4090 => -0.08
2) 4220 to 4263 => -0.10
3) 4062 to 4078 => 0.02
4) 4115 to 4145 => -0.03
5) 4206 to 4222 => -0.11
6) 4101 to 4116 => -0.02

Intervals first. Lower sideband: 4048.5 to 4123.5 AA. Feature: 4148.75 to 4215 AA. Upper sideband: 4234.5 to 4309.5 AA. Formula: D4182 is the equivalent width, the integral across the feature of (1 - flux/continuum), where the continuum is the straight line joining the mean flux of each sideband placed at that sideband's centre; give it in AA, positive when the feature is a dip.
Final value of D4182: 1.97 AA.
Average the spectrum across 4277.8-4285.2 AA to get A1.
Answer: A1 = 17.1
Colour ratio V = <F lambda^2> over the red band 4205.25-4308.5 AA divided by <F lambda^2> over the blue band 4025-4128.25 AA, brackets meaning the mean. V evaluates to 1.12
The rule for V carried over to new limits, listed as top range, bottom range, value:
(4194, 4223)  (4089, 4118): 1.06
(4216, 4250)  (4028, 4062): 1.19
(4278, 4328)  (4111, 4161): 1.11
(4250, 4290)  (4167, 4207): 1.15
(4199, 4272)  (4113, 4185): 1.14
